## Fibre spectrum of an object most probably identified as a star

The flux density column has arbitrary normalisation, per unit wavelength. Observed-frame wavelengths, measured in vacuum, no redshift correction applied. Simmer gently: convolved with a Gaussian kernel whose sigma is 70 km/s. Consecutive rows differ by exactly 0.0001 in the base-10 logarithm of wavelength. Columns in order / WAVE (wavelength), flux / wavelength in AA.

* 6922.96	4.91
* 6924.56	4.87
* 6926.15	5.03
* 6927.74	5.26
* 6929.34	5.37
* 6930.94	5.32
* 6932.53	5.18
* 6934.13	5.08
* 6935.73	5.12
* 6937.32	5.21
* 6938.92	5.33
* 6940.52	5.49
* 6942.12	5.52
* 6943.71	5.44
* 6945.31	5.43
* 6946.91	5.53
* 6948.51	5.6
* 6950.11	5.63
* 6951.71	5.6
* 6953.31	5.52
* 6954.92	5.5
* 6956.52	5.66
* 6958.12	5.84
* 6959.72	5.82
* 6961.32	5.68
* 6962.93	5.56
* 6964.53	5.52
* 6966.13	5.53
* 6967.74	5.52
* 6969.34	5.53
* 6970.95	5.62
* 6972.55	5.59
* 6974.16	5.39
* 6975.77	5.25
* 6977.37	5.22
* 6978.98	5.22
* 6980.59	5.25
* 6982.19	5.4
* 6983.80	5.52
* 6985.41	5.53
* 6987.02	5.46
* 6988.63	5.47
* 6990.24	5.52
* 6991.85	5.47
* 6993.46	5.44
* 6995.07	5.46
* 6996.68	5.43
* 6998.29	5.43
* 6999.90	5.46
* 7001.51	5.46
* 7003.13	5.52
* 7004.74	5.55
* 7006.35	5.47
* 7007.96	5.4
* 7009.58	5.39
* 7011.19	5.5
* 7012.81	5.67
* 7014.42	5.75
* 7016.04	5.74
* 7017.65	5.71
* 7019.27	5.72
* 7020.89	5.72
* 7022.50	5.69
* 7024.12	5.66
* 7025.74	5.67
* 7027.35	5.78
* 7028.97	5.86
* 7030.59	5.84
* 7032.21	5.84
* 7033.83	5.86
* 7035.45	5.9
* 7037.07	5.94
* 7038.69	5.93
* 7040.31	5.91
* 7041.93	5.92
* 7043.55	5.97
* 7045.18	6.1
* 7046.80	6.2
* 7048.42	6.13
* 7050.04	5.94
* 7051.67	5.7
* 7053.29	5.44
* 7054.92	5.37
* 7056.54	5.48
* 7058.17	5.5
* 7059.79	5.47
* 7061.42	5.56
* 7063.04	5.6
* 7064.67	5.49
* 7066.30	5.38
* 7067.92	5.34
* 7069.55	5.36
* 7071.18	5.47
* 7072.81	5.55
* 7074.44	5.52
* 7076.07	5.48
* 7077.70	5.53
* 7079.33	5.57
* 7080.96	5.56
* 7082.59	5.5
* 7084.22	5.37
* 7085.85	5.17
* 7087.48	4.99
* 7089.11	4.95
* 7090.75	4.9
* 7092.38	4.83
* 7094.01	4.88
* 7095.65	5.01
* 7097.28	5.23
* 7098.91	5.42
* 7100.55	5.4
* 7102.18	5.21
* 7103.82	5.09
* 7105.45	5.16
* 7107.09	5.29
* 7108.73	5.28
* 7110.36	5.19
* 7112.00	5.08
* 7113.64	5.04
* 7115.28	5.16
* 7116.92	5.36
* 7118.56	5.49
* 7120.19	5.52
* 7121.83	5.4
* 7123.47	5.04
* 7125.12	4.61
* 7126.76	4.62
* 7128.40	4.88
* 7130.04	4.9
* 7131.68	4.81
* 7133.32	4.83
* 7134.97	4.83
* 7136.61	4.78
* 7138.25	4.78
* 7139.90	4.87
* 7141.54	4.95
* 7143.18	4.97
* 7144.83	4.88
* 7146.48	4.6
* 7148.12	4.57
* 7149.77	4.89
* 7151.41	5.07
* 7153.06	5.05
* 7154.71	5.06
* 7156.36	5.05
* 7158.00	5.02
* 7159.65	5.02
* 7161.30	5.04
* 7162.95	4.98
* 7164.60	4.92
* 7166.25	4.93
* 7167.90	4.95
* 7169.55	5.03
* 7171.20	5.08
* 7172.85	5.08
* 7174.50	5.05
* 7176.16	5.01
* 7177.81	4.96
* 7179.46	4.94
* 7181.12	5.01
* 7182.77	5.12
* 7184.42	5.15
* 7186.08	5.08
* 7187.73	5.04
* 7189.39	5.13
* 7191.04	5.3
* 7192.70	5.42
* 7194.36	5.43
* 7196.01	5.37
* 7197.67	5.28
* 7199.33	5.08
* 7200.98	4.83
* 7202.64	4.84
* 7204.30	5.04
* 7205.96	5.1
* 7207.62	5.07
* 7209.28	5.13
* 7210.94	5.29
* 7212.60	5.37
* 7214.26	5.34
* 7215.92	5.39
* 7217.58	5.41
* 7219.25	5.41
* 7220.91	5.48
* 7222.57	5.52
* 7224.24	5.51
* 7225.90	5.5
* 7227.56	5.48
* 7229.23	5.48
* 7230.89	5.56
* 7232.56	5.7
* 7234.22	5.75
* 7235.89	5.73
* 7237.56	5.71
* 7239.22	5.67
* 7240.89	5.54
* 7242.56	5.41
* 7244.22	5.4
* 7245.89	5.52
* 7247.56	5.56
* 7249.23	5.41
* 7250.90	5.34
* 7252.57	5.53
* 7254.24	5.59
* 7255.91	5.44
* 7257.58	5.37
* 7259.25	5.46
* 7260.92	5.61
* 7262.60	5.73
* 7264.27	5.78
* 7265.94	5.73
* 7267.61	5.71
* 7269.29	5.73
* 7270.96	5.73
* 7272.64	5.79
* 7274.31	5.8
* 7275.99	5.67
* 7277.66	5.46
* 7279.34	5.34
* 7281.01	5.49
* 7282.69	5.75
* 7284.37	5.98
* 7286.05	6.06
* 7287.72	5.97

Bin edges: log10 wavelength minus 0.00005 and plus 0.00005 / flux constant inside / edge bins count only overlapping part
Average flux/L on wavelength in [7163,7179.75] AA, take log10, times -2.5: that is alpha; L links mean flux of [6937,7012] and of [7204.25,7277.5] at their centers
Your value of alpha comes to 0.11 mag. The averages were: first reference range 5.49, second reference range 5.52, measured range 5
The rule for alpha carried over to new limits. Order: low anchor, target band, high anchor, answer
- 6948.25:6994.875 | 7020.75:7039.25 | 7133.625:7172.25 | -0.095 mag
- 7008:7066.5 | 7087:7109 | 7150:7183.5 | 0.058 mag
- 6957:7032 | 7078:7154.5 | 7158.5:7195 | 0.035 mag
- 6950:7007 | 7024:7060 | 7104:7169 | -0.100 mag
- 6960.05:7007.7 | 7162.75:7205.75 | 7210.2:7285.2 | 0.093 mag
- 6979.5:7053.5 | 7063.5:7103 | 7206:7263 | 0.062 mag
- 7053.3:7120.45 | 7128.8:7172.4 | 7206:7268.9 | 0.099 mag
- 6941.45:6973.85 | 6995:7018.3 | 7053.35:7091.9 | -0.006 mag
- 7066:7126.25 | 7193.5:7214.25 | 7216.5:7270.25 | 0.064 mag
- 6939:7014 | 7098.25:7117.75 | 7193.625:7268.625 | 0.050 mag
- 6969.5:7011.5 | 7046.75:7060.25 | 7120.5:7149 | -0.097 mag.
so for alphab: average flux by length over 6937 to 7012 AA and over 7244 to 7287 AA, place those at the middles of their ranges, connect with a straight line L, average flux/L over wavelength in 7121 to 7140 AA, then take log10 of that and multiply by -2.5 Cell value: 0.15 mag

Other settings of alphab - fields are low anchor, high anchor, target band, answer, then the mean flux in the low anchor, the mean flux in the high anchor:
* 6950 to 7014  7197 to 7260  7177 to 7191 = 0.07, 5.5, 5.4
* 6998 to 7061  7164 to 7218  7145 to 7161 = 0.07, 5.71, 5.13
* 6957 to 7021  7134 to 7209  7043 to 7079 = -0.06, 5.52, 5.02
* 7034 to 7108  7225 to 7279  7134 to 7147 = 0.14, 5.48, 5.59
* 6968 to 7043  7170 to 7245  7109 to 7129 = 0.06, 5.59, 5.29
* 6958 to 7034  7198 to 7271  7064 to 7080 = 0.01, 5.56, 5.45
